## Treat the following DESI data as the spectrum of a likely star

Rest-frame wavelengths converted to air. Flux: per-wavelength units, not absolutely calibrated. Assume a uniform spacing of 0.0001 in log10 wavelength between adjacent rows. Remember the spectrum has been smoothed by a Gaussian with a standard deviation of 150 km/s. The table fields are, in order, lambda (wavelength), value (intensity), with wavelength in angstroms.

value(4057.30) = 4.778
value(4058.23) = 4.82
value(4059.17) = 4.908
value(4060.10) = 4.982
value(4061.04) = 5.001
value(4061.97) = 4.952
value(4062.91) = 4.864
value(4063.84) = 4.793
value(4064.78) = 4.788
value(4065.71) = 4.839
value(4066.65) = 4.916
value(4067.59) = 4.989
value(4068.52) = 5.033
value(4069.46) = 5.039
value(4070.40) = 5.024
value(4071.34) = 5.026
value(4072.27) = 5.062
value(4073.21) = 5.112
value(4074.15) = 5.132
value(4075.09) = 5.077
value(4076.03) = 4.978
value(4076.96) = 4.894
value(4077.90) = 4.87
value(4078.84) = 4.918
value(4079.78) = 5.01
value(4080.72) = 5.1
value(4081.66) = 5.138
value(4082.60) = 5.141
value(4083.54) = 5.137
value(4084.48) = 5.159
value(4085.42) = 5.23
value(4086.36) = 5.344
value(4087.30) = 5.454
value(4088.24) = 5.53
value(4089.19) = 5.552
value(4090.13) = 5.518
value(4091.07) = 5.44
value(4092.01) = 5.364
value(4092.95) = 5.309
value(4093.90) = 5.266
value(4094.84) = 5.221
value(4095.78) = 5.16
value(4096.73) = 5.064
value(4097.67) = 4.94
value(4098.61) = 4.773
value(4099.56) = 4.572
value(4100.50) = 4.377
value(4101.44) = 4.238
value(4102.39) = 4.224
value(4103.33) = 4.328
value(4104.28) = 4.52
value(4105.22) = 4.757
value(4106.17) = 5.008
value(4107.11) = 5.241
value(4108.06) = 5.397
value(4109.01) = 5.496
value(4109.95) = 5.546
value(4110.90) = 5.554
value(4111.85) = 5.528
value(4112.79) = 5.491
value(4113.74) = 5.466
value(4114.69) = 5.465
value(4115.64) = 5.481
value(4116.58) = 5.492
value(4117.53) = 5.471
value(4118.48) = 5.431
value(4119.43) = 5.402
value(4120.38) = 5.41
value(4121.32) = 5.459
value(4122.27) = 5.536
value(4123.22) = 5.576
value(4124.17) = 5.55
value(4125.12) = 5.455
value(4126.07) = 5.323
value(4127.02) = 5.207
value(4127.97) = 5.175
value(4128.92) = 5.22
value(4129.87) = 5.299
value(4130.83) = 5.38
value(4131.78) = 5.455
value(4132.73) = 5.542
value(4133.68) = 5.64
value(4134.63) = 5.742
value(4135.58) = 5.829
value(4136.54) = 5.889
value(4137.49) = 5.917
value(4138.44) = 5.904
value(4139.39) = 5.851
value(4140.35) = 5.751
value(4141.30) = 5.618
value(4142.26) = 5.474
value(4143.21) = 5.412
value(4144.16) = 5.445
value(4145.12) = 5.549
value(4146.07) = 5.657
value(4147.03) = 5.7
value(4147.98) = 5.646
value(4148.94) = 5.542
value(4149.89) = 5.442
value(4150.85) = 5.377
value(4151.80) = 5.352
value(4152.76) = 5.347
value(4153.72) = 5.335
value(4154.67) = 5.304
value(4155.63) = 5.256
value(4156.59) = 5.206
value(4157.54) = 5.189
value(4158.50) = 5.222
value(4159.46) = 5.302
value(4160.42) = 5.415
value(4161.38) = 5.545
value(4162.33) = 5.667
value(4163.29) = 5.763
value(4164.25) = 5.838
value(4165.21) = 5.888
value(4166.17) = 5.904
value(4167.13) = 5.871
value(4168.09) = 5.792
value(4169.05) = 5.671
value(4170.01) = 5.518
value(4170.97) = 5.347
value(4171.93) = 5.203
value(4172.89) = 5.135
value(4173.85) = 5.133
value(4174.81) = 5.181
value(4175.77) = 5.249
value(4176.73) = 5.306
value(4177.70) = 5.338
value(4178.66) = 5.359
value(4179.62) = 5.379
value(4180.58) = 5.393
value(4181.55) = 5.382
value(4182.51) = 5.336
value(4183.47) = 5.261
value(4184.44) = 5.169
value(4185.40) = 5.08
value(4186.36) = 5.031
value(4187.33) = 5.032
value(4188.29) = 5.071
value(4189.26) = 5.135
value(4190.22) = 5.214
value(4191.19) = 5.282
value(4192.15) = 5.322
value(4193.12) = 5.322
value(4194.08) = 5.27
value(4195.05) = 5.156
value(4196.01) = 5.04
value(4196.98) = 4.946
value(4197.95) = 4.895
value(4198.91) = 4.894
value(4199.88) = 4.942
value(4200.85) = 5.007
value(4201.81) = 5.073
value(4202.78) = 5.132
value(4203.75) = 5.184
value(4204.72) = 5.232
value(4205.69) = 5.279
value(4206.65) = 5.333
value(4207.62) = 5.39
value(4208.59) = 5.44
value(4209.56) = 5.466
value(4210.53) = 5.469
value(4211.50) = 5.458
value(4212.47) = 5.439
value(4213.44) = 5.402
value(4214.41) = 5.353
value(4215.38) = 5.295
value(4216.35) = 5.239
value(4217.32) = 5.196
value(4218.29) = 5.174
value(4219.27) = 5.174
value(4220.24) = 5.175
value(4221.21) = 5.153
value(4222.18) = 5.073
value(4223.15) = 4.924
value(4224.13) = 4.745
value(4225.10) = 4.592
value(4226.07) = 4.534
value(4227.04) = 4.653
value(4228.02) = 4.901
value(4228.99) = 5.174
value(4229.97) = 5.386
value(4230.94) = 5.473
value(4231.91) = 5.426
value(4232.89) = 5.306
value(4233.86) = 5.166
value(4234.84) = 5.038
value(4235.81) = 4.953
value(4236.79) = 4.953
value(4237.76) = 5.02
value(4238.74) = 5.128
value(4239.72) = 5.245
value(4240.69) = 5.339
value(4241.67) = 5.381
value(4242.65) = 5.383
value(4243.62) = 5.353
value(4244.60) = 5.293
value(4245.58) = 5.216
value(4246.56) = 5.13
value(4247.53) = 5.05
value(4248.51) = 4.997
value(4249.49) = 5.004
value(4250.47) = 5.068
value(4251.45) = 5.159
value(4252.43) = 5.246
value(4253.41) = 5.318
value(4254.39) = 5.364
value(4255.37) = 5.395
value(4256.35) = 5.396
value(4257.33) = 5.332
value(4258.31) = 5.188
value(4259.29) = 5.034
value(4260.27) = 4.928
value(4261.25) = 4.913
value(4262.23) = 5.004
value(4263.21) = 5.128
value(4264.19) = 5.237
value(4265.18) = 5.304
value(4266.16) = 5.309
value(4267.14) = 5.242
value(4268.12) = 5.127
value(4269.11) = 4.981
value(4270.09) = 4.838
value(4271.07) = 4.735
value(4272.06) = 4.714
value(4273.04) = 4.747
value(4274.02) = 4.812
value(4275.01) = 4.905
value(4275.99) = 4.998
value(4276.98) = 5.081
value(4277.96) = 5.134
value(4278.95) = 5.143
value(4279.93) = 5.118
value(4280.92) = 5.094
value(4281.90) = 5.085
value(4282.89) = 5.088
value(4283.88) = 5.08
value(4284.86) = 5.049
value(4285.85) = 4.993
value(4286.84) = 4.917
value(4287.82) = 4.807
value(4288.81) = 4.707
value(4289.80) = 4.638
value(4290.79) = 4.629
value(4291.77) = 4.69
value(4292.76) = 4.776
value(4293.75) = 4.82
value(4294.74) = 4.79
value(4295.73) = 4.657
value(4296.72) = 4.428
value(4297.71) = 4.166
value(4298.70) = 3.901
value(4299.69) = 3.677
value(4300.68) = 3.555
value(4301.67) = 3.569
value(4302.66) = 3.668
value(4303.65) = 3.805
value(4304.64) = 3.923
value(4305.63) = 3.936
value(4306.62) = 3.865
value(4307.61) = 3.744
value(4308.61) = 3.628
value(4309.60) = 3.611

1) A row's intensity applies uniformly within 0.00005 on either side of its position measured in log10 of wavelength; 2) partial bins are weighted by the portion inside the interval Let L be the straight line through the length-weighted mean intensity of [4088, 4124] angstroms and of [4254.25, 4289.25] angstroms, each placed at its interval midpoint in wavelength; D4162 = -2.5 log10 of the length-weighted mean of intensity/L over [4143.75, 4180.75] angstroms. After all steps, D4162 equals -0.06 mag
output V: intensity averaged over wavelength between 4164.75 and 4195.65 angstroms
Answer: 5.33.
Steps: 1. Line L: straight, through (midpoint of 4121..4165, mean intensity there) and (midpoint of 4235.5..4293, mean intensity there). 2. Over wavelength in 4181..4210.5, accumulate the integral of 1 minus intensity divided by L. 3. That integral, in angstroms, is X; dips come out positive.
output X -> 0.7 angstroms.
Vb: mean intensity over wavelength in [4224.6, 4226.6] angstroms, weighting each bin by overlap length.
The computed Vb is 4.59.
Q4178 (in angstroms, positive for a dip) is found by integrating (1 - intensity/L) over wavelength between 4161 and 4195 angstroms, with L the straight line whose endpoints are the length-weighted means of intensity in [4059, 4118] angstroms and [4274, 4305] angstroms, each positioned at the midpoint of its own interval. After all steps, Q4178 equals -3.5 angstroms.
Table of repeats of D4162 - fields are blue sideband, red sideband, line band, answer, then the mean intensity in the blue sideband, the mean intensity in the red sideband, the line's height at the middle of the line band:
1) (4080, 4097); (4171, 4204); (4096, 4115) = 0.06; 5.28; 5.17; 5.26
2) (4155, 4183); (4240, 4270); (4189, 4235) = 0.03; 5.44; 5.19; 5.31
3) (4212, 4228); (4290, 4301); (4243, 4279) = -0.09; 5.06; 4.39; 4.7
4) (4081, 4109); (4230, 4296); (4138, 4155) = -0.10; 5.06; 5.07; 5.06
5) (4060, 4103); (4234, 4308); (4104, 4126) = -0.08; 5.03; 4.86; 5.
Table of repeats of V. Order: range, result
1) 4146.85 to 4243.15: 5.27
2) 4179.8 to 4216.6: 5.22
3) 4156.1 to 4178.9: 5.46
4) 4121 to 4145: 5.55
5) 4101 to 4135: 5.29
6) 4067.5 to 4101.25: 5.11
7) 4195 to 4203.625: 5.01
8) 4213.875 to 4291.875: 5.08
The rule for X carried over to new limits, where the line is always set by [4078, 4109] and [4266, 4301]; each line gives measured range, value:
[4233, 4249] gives -1.06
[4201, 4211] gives -0.81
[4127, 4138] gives -1.20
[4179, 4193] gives -0.86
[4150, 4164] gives -1.20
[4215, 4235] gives -0.89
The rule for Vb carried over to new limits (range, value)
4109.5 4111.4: 5.53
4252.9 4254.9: 5.34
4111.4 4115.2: 5.49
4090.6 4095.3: 5.32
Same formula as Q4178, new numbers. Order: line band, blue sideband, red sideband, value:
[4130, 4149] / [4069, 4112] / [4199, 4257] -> -2.0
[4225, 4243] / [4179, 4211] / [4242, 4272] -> 0.2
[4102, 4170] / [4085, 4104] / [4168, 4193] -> -4.0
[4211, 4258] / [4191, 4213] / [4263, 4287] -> -0.3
